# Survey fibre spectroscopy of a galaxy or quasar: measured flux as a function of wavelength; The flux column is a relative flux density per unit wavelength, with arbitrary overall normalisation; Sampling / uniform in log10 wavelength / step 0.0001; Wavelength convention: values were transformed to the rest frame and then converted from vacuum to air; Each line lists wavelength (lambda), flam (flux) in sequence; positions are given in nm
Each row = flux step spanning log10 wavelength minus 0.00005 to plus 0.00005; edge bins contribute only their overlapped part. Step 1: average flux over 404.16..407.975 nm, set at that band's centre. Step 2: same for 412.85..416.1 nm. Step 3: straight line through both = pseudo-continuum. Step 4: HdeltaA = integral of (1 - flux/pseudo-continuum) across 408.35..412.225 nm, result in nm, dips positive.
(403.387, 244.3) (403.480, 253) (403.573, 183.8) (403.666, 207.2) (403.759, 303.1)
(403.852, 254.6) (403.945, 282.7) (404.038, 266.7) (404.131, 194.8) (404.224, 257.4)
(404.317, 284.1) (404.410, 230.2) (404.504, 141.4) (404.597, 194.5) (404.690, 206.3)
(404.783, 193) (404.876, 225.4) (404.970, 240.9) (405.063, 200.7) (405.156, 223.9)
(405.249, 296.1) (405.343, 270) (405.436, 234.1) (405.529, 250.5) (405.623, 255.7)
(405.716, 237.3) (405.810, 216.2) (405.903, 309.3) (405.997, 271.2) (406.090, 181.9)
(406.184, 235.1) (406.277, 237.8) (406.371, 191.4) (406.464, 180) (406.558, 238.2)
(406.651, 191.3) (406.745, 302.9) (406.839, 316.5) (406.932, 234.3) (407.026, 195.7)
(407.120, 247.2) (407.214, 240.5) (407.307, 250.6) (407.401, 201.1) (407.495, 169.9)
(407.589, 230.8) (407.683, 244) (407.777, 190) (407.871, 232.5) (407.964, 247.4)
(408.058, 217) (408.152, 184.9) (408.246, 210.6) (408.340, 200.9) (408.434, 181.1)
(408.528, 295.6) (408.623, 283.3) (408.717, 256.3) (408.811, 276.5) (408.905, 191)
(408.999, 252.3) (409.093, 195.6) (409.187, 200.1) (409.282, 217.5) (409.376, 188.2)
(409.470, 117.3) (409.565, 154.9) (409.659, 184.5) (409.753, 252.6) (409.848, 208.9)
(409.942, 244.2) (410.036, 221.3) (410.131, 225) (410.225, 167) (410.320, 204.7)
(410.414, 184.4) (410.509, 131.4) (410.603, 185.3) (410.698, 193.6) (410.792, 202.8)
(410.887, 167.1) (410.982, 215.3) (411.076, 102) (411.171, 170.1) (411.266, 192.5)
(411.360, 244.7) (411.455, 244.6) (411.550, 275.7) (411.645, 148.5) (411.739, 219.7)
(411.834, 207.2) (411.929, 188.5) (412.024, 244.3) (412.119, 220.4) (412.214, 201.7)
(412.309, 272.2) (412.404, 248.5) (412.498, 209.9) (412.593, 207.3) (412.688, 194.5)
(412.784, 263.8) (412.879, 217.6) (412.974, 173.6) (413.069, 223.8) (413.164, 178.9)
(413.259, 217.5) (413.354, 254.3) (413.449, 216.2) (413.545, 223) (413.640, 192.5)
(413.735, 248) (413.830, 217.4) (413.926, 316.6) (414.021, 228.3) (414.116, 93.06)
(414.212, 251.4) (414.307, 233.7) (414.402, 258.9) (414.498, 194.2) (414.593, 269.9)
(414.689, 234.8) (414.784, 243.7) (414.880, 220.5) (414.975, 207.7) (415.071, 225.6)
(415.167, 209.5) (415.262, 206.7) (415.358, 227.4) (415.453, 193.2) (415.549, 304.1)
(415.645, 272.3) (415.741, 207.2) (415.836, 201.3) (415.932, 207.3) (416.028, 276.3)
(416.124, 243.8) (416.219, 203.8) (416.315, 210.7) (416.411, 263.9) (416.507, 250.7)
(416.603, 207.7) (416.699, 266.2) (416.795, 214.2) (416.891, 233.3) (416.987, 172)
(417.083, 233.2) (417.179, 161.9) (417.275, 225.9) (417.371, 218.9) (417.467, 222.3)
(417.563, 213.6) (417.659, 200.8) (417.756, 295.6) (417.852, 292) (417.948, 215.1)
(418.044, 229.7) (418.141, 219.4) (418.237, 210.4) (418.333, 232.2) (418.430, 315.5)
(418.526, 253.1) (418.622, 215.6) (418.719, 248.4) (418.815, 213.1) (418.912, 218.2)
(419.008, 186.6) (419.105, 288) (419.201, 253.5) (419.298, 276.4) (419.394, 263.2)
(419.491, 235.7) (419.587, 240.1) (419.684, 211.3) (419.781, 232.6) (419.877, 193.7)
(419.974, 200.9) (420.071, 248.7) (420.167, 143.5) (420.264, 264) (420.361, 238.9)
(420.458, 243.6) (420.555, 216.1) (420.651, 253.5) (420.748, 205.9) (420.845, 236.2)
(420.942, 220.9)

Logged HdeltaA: 0.37 nm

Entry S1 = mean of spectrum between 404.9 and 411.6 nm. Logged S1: 220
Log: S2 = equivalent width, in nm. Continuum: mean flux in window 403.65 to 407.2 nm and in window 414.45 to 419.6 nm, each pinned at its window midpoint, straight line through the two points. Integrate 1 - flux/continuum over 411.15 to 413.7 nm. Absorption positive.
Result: 0.18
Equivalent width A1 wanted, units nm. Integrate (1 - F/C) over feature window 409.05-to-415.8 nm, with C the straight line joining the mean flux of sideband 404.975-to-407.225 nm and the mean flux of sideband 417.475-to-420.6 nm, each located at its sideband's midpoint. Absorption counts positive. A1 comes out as 0.70 nm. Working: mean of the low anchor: 240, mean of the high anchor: 234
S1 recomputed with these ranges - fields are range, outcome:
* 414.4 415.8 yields 231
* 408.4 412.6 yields 209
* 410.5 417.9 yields 220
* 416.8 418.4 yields 224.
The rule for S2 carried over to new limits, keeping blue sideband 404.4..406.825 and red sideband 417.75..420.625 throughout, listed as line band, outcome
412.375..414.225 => 0.12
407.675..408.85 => 0.00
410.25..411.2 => 0.23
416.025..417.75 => 0.08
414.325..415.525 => 0.04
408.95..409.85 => 0.14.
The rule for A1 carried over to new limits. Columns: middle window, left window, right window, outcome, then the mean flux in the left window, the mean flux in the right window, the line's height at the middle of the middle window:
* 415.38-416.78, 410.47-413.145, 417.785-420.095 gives -0.07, 206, 238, 225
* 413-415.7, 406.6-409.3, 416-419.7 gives 0.07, 230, 234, 233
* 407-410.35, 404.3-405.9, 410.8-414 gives 0.11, 231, 216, 223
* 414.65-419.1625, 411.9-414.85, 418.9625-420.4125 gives -0.03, 224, 232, 228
